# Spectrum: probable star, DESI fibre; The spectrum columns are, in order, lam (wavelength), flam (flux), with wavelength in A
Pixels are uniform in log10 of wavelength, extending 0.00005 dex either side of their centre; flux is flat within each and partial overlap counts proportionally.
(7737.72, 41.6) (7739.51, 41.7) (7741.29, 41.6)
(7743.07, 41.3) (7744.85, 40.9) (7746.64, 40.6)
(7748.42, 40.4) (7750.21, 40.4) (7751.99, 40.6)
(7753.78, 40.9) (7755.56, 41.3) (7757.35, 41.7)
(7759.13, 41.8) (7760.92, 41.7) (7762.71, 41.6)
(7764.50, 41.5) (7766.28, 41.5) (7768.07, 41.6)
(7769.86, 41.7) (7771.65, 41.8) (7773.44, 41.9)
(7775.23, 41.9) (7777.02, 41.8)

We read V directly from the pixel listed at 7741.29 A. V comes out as 41.6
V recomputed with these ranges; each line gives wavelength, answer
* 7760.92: 41.7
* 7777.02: 41.8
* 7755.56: 41.3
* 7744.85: 40.9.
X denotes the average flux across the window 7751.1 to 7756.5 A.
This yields 40.9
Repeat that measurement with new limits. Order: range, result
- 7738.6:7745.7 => 41.4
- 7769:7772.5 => 41.7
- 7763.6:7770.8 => 41.6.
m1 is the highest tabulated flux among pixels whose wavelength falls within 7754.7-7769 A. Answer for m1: 41.8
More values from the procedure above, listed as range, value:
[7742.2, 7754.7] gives 41.3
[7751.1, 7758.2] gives 41.7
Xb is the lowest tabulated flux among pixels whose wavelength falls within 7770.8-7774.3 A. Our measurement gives 41.8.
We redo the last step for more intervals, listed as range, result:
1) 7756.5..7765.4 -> 41.5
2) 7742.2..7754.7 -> 40.4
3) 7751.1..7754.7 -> 40.6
